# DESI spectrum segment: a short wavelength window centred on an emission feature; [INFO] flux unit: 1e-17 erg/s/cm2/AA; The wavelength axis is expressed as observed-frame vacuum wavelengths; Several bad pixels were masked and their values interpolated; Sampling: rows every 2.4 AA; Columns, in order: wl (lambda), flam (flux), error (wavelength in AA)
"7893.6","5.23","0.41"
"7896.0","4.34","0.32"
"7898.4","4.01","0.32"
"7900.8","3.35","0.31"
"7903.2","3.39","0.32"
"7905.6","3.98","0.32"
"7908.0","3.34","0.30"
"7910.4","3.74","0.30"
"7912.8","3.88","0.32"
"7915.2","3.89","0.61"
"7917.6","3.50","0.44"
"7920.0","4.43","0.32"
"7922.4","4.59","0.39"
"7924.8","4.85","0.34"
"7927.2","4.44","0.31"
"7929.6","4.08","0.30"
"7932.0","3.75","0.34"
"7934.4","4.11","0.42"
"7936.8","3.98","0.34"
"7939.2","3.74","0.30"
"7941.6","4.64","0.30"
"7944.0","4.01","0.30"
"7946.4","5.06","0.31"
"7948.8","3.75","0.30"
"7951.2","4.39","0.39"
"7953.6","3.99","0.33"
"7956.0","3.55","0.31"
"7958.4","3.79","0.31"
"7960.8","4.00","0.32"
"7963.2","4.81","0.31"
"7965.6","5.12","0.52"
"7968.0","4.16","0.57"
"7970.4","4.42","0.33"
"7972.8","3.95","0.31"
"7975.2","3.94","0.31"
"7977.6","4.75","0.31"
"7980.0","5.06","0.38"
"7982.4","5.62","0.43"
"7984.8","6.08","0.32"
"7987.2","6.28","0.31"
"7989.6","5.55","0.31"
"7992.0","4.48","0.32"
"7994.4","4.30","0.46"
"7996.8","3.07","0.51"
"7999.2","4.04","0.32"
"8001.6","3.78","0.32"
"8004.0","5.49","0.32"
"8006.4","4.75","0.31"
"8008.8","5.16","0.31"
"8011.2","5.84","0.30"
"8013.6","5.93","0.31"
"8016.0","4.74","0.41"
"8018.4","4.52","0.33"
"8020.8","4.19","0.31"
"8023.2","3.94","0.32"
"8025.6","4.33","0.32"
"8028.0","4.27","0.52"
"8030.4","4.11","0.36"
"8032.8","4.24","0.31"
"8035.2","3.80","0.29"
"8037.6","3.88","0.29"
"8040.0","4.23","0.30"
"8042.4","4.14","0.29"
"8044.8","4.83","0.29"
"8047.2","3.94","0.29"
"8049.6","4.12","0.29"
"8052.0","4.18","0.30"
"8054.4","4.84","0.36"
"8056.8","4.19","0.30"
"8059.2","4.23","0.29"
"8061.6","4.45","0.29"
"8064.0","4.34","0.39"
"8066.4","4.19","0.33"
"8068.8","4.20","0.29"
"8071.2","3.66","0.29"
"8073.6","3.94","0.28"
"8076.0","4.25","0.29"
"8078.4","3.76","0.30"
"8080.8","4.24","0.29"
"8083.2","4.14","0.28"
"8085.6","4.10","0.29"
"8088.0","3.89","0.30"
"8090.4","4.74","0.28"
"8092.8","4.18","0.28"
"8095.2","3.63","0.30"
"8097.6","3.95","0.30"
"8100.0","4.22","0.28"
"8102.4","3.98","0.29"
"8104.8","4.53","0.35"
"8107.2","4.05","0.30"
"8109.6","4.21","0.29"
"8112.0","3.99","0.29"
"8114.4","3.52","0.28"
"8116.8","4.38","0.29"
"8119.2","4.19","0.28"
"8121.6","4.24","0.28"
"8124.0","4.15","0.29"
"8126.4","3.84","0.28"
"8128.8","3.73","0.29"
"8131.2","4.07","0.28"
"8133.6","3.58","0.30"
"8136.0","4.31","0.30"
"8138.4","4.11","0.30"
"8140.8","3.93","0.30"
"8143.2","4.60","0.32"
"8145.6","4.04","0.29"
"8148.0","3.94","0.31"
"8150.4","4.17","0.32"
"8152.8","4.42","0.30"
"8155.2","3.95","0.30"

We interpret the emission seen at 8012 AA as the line [N II] 6583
